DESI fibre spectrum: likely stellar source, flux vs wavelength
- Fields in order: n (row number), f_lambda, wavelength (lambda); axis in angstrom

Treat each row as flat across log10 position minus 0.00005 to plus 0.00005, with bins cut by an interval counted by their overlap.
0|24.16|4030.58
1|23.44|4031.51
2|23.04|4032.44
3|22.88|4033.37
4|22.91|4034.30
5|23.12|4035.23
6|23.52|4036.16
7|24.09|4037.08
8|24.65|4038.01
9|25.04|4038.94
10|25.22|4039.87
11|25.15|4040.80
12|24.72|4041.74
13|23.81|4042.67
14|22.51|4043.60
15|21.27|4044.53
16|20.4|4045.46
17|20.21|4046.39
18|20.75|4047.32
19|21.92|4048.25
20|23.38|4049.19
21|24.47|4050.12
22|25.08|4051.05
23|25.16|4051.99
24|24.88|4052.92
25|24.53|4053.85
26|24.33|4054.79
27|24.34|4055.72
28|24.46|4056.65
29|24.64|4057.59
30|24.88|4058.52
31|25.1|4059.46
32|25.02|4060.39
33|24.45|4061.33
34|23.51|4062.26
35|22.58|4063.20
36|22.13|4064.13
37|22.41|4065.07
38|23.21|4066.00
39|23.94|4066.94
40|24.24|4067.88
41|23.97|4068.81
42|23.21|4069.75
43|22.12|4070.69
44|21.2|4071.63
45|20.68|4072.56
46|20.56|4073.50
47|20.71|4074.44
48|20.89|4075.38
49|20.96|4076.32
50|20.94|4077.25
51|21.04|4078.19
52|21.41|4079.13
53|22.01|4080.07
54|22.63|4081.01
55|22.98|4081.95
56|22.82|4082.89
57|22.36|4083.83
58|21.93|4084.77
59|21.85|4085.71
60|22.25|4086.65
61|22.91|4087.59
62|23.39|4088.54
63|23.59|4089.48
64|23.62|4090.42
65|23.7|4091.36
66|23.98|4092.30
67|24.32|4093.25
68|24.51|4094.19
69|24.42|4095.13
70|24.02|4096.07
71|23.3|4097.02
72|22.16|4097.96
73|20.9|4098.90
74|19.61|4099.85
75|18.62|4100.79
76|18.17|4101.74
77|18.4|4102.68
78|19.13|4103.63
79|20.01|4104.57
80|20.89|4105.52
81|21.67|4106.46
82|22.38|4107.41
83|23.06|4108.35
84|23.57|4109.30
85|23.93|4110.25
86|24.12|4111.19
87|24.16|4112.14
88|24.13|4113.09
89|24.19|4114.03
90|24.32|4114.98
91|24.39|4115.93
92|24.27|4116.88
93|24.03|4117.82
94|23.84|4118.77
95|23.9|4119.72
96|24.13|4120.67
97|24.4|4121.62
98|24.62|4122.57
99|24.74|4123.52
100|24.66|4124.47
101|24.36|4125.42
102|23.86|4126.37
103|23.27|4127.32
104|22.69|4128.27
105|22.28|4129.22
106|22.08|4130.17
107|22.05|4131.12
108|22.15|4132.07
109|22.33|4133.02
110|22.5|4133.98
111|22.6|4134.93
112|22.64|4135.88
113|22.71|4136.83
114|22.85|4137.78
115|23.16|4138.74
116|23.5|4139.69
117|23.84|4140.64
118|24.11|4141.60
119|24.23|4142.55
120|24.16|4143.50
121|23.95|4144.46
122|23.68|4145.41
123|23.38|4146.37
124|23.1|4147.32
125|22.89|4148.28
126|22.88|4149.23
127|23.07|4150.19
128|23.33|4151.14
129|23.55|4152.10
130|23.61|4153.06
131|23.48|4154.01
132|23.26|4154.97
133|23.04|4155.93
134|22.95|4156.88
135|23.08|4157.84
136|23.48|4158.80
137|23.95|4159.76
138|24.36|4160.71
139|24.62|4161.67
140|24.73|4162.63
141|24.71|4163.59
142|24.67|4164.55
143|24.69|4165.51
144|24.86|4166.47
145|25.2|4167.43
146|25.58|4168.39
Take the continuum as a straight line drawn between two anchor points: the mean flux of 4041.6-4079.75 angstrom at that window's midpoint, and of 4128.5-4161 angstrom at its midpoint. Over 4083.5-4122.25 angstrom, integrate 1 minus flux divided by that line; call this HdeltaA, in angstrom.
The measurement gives 0.5 angstrom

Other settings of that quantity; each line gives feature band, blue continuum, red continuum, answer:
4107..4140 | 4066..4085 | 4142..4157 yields -0.8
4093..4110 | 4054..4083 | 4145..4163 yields 1.1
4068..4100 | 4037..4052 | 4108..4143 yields 1.4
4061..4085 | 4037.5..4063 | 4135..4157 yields 1.5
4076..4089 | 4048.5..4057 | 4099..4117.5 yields 0.6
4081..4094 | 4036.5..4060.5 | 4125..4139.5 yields 0.2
